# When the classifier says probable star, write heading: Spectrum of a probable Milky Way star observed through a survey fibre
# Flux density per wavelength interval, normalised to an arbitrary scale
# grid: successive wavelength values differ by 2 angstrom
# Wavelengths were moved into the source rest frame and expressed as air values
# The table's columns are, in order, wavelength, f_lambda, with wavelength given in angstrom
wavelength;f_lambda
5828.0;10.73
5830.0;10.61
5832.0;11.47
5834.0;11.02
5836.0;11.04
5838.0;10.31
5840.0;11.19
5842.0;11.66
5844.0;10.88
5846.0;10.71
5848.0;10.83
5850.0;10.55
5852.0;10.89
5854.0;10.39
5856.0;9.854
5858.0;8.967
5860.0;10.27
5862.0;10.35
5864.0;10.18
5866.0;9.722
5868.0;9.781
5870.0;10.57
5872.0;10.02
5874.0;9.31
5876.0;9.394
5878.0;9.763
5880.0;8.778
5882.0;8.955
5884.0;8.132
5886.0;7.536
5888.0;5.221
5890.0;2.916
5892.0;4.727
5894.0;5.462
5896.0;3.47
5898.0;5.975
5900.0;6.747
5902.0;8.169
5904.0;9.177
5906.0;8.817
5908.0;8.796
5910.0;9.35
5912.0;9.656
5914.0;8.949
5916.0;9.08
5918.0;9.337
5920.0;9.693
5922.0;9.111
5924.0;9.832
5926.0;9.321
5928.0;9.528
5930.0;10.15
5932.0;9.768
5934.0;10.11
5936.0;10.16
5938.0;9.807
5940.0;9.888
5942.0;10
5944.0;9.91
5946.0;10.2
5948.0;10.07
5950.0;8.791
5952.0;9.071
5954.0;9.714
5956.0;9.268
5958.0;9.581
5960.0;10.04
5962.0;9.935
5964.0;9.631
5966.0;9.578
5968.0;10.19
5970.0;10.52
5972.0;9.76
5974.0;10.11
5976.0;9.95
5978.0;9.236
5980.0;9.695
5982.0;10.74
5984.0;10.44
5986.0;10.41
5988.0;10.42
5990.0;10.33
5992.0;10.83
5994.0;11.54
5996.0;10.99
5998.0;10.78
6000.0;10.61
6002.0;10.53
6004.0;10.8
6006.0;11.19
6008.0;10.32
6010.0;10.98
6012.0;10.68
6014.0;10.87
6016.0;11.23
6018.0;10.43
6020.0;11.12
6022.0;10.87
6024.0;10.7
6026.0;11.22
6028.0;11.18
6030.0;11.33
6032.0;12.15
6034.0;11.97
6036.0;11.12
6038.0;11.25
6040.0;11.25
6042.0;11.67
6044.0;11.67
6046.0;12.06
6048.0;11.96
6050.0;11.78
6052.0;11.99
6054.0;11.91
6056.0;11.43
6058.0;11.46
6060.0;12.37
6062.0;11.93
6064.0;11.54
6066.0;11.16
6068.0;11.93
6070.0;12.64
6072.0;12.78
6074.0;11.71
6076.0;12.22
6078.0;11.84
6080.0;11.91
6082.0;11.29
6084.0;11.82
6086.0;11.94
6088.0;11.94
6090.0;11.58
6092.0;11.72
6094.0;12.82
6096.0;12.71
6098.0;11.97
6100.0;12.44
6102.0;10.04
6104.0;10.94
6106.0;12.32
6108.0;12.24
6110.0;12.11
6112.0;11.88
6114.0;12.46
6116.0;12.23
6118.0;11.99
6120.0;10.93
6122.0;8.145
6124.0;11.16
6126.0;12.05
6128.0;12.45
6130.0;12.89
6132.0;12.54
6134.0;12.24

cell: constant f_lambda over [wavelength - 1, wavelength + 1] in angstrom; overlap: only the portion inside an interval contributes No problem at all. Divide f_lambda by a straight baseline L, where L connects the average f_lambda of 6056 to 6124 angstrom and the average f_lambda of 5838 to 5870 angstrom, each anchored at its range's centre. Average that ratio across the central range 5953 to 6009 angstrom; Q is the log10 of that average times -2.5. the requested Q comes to 0.09 mag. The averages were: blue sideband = 10.4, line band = 10.3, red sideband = 11.8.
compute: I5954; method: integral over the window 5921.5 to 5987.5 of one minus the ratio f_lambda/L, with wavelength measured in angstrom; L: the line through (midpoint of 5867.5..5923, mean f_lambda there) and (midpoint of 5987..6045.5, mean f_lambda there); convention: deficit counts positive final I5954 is -2.2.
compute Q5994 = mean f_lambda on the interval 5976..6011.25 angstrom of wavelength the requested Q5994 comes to 10.6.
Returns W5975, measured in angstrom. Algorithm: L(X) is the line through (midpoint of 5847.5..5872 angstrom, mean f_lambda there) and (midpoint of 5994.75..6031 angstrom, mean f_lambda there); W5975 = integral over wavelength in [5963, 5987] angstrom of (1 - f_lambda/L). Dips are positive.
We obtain 1.5 angstrom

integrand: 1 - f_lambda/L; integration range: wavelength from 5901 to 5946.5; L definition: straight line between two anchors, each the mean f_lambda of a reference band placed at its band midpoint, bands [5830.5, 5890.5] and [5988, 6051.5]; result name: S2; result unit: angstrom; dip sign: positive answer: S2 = 3.5 angstrom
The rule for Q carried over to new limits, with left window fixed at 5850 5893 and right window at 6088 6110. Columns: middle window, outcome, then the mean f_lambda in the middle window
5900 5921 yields 0.05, 8.99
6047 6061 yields -0.05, 11.8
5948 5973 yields 0.04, 9.69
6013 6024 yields -0.01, 10.9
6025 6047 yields -0.05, 11.5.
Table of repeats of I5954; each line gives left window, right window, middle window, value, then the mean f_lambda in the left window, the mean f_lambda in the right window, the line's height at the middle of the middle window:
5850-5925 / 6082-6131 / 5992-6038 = -2.6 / 8.6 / 11.8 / 10.4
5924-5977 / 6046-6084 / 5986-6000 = -0.3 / 9.81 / 11.9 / 10.6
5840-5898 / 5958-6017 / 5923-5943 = -0.3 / 8.89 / 10.4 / 9.71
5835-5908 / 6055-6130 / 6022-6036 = -0.5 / 8.91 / 11.8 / 11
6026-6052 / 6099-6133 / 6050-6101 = -1.3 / 11.6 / 11.7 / 11.7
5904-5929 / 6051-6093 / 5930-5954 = -0.3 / 9.28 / 11.9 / 9.71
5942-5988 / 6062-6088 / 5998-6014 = -0.2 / 9.87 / 11.9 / 10.6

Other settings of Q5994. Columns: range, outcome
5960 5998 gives 10.2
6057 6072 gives 11.9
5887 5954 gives 8.54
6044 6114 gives 11.9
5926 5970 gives 9.79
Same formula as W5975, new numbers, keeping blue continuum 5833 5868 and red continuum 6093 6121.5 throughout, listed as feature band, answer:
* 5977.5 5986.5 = 0.9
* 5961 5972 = 1.2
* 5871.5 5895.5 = 7.4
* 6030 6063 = -0.5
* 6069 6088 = -0.5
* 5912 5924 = 1.7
